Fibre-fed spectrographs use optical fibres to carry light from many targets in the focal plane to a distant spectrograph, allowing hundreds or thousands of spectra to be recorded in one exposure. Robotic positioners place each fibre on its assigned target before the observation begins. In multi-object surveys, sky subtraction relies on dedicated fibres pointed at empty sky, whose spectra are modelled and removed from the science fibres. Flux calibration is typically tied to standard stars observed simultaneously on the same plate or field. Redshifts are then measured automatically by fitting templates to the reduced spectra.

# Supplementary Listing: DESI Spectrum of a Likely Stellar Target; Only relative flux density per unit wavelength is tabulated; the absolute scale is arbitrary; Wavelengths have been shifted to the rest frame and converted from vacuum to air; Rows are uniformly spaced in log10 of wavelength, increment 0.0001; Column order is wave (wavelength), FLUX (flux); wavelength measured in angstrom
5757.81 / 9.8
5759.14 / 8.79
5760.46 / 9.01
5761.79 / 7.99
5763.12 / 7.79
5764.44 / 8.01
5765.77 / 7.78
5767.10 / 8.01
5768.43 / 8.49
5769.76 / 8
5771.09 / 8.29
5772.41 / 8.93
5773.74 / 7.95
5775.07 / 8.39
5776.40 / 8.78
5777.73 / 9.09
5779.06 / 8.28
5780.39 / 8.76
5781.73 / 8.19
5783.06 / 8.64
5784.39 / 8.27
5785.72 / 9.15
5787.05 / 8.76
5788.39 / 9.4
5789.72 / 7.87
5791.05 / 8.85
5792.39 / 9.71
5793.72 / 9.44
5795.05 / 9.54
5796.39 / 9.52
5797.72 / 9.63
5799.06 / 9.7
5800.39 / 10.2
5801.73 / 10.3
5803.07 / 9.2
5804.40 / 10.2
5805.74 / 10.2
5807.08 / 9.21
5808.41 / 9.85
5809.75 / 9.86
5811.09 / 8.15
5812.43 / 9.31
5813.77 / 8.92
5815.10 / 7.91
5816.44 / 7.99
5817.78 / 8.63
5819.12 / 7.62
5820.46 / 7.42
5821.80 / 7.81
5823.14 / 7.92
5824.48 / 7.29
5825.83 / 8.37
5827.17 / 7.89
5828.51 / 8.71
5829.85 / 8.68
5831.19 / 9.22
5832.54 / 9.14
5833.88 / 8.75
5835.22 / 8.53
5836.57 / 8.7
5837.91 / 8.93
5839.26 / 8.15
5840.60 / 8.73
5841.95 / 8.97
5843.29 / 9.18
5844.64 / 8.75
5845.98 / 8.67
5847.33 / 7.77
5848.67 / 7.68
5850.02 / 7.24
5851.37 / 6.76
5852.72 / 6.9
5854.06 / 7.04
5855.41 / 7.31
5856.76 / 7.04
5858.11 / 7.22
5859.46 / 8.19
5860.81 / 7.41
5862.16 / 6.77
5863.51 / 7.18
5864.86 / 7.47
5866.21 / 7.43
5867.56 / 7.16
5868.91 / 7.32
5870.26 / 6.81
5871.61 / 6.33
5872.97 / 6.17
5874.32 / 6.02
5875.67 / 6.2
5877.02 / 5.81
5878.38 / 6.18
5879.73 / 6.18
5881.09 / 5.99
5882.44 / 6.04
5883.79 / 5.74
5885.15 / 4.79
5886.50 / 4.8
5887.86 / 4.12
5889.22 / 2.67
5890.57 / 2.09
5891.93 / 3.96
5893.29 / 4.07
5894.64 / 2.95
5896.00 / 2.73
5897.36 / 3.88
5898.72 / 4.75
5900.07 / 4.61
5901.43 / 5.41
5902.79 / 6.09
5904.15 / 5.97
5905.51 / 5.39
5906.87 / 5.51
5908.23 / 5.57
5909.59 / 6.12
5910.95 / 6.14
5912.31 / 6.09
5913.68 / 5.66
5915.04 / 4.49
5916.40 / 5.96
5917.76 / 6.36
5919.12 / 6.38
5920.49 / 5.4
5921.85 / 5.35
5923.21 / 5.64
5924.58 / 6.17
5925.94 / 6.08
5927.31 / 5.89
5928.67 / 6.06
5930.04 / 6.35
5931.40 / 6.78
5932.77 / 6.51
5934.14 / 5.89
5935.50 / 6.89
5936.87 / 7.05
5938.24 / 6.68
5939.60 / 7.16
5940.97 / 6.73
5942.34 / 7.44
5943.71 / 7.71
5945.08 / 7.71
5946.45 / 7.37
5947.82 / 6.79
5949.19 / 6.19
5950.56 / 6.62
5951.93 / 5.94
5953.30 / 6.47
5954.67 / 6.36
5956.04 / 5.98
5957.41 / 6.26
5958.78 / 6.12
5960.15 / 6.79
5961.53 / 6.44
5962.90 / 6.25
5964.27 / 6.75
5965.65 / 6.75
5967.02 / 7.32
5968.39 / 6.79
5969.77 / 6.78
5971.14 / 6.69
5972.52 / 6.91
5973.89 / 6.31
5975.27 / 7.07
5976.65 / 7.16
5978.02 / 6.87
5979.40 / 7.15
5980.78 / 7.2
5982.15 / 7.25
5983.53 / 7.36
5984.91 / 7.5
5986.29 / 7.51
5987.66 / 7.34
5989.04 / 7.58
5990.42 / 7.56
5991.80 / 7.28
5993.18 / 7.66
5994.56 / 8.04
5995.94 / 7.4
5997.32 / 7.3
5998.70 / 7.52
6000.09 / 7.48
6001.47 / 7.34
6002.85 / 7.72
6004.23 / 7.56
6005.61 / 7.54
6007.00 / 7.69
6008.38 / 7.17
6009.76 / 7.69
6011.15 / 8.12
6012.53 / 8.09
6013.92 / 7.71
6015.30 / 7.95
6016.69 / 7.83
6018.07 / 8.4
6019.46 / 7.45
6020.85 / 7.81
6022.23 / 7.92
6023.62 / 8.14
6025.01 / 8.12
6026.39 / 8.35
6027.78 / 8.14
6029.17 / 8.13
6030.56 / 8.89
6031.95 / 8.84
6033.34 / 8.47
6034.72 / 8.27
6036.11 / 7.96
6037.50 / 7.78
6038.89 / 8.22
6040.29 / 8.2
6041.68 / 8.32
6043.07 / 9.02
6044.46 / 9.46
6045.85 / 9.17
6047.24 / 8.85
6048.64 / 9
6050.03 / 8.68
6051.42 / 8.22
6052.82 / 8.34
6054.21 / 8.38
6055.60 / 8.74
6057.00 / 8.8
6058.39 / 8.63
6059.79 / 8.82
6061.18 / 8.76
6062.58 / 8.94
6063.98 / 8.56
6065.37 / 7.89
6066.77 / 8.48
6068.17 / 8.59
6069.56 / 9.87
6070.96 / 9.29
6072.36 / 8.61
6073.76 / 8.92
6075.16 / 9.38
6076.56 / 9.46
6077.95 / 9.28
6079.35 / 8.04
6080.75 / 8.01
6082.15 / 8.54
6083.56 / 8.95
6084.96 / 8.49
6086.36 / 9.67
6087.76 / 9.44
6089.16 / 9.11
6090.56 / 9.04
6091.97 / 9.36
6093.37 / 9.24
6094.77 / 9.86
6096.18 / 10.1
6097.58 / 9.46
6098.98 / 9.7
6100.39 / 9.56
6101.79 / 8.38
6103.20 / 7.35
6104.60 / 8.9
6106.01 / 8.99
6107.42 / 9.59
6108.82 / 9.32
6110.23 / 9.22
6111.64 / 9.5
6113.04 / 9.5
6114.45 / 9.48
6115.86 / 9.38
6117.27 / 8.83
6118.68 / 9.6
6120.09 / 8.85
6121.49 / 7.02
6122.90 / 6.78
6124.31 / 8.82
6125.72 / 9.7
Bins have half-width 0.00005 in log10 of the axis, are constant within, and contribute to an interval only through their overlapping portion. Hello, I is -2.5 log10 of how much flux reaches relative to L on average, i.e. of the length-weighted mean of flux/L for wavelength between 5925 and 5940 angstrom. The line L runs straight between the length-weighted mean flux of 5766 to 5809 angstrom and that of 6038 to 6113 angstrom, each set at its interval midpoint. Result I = 0.35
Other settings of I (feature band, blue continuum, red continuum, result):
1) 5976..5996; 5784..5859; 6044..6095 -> 0.187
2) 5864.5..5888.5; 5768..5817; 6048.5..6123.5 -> 0.415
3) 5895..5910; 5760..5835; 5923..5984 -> 0.411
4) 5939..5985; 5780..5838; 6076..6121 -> 0.302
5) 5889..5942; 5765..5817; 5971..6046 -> 0.439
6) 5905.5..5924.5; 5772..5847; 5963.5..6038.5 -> 0.379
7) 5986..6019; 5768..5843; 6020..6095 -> 0.141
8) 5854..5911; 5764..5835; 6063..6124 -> 0.471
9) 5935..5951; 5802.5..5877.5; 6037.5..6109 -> 0.192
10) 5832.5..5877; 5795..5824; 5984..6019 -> 0.150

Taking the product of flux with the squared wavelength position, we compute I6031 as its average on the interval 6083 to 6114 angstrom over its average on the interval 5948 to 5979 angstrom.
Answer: 1.5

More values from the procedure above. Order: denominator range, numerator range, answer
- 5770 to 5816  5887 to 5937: 0.61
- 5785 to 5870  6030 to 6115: 1.14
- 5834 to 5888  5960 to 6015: 1.07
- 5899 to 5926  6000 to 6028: 1.42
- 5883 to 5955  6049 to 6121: 1.67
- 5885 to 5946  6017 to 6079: 1.61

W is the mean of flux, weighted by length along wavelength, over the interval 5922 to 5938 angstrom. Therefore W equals 6.28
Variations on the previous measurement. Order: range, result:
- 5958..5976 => 6.69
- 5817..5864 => 8.02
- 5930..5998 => 6.93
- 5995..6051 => 8.09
